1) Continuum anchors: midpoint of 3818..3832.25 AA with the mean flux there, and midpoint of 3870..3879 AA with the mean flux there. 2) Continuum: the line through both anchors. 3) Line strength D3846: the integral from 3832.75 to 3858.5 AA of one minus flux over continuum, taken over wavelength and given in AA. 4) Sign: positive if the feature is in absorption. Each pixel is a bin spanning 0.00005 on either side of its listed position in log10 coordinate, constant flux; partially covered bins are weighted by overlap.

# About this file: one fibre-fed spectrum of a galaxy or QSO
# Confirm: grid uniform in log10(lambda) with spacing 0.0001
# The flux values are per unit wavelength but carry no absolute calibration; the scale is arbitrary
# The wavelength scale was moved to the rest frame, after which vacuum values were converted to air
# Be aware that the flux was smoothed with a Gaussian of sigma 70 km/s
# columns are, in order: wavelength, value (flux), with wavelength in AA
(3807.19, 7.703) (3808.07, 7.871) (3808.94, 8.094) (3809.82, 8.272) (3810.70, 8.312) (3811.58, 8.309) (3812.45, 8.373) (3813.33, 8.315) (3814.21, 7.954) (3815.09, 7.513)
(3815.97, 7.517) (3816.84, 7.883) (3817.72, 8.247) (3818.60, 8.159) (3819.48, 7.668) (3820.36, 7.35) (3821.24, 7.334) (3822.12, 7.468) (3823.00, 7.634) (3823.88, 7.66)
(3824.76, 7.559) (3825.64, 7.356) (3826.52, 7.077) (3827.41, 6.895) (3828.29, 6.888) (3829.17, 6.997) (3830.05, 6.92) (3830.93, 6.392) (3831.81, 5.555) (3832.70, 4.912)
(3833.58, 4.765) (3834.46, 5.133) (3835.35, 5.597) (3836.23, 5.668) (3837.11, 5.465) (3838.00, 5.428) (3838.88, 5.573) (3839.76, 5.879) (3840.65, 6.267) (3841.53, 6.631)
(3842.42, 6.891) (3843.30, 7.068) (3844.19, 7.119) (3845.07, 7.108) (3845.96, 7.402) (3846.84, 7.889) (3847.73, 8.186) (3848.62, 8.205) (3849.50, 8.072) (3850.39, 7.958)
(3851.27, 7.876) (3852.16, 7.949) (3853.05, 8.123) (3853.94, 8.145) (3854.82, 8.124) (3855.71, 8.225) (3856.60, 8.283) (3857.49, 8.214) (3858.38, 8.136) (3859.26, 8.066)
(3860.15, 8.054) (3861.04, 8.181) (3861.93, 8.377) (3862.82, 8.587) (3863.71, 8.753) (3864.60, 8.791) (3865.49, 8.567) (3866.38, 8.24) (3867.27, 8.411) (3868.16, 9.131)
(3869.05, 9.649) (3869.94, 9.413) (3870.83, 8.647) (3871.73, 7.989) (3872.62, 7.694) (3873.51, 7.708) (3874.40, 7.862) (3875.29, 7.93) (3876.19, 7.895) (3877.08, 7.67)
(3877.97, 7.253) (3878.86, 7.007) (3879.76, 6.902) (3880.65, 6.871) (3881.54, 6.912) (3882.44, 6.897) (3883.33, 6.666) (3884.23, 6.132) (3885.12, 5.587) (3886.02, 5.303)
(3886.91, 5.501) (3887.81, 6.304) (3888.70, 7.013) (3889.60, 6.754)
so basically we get 1.5 AA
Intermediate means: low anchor 7.19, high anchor 7.86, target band 7.04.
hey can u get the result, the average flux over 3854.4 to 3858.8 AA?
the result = 8.18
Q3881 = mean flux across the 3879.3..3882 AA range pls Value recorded 6.88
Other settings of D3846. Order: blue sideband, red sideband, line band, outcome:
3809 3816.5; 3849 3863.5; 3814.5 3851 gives 5.4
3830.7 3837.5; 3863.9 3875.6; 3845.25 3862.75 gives -2.4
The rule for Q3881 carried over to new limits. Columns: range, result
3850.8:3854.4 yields 8.04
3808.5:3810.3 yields 8.19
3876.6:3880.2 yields 7.22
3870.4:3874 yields 8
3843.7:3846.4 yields 7.2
